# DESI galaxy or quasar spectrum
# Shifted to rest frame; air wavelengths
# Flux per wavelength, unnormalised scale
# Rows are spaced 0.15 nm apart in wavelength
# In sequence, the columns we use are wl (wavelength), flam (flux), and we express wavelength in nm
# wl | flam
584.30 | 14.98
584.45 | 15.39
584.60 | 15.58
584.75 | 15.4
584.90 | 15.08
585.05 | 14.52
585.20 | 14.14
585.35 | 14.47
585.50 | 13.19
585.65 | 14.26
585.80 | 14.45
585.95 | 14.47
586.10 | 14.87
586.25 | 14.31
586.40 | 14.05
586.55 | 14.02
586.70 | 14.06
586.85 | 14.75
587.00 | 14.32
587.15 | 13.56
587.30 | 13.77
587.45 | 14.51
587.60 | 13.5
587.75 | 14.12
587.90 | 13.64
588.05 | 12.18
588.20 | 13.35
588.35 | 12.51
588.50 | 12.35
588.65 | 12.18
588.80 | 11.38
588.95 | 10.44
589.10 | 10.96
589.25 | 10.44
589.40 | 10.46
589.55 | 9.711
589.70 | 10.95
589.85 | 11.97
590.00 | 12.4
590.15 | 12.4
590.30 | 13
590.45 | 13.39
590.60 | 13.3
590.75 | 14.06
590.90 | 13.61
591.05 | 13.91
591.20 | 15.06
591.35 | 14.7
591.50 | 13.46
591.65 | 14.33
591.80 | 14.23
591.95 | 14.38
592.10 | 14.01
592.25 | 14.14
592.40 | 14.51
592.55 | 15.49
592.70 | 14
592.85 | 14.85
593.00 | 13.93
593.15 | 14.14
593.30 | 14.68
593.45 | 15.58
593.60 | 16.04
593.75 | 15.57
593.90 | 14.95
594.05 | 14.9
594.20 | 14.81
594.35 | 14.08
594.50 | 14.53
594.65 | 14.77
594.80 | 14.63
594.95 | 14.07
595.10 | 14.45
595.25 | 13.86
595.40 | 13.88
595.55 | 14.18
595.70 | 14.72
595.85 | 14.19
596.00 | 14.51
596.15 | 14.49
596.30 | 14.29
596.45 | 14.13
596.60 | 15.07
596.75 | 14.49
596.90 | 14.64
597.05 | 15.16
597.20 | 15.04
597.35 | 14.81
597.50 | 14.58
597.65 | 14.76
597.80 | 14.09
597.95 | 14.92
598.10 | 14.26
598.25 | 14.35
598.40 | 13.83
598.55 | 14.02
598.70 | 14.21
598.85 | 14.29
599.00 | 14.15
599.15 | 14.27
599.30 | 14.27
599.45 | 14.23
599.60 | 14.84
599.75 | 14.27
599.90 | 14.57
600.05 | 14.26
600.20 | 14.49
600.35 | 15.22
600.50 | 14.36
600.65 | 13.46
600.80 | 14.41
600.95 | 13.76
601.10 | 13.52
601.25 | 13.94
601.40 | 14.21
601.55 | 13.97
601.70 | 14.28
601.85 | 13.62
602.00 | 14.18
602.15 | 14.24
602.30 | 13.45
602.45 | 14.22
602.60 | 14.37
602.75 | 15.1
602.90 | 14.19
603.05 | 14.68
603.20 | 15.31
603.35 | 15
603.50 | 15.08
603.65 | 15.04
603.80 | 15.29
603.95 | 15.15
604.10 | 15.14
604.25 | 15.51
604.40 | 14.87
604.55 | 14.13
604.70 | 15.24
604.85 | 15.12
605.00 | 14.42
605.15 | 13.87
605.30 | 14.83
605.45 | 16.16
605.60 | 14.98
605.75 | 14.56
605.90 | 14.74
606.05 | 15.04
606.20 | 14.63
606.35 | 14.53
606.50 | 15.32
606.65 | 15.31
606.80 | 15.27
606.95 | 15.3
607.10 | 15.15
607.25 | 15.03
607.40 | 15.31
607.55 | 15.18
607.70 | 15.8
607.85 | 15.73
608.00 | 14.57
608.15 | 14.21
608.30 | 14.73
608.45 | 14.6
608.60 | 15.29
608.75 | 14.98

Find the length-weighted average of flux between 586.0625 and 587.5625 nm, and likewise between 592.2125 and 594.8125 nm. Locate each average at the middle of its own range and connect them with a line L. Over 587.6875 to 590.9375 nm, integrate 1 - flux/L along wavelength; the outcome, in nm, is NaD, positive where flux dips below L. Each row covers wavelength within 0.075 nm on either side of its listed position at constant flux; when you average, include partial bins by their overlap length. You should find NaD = 0.50 nm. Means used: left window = 14.2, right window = 14.8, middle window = 12.2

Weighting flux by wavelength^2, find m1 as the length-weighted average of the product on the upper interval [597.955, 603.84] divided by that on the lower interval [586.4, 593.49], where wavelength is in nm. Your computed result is 1.12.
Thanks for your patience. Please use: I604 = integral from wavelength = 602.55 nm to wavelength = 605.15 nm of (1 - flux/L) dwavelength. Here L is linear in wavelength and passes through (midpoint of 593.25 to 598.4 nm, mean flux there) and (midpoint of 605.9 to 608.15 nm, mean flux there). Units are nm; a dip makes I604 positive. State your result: 0.01 nm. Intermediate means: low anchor 14.6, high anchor 15.1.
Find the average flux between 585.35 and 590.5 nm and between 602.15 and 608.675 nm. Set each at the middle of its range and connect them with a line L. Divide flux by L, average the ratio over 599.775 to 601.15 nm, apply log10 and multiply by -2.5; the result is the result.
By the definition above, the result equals 0.009 mag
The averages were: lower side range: 13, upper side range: 14.9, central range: 14.2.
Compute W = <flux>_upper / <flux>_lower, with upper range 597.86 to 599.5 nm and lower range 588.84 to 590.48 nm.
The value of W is 1.25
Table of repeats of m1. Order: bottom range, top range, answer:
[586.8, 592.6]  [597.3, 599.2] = 1.13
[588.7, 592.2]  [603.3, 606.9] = 1.23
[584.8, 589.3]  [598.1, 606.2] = 1.13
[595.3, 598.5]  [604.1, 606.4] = 1.05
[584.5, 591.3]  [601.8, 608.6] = 1.18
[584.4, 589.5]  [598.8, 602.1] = 1.10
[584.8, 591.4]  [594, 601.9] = 1.12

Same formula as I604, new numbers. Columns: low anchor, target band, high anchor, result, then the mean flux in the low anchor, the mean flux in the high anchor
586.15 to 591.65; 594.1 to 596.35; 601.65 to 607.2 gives -0.11 nm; 13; 14.8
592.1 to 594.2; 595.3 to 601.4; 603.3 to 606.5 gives 0.20 nm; 14.8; 14.9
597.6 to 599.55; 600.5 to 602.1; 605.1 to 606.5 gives 0.06 nm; 14.3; 14.9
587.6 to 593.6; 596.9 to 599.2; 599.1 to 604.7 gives -0.07 nm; 13.2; 14.5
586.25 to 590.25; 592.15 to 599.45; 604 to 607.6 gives -0.47 nm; 12.6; 15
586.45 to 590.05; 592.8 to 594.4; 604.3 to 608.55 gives -0.19 nm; 12.6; 15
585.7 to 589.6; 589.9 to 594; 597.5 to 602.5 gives -0.23 nm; 13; 14.2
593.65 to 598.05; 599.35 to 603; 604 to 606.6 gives 0.13 nm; 14.6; 14.9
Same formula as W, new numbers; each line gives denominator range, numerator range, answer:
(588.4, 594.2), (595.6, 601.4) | 1.07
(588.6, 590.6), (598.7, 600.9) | 1.24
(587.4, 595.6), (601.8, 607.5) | 1.09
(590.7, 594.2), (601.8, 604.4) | 1.01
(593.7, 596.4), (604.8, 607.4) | 1.03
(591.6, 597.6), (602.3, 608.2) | 1.02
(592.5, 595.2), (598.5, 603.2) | 0.97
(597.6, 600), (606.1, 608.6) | 1.05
